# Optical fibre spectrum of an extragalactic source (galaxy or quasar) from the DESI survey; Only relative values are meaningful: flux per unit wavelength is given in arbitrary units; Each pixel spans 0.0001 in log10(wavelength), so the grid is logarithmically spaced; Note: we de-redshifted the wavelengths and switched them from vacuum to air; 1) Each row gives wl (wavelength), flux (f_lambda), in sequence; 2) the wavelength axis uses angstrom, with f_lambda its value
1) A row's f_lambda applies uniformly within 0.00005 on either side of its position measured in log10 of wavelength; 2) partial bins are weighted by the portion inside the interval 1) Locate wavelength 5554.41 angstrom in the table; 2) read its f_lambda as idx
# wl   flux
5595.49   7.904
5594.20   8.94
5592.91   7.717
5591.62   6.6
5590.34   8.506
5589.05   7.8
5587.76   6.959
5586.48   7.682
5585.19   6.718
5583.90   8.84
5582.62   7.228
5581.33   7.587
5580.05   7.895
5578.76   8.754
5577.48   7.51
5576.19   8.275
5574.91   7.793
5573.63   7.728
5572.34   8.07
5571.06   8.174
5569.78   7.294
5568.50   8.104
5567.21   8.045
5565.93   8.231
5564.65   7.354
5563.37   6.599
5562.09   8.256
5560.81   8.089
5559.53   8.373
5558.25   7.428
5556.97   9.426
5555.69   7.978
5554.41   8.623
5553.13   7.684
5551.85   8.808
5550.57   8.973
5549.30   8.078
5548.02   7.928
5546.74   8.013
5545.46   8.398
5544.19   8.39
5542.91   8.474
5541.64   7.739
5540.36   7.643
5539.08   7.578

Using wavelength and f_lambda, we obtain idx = 8.623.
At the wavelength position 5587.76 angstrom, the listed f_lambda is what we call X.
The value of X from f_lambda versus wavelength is 6.959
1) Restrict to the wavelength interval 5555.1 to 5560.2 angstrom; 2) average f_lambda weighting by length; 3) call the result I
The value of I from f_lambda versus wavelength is 8.3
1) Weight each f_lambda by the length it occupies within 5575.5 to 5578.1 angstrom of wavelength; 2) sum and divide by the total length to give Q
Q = 7.89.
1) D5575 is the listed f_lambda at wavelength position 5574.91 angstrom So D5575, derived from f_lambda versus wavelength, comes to 7.793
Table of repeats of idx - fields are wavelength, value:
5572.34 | 8.07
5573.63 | 7.728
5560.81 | 8.089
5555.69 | 7.978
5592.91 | 7.717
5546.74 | 8.013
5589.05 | 7.8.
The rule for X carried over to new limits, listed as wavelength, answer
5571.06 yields 8.174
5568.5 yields 8.104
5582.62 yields 7.228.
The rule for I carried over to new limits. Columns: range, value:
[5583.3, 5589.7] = 7.58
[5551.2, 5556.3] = 8.27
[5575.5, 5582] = 8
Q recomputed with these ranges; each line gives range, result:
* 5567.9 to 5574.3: 7.88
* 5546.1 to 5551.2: 8.25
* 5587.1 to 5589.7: 7.38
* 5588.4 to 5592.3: 7.63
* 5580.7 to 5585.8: 7.59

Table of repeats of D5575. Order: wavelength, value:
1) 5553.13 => 7.684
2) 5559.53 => 8.373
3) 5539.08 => 7.578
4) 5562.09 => 8.256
